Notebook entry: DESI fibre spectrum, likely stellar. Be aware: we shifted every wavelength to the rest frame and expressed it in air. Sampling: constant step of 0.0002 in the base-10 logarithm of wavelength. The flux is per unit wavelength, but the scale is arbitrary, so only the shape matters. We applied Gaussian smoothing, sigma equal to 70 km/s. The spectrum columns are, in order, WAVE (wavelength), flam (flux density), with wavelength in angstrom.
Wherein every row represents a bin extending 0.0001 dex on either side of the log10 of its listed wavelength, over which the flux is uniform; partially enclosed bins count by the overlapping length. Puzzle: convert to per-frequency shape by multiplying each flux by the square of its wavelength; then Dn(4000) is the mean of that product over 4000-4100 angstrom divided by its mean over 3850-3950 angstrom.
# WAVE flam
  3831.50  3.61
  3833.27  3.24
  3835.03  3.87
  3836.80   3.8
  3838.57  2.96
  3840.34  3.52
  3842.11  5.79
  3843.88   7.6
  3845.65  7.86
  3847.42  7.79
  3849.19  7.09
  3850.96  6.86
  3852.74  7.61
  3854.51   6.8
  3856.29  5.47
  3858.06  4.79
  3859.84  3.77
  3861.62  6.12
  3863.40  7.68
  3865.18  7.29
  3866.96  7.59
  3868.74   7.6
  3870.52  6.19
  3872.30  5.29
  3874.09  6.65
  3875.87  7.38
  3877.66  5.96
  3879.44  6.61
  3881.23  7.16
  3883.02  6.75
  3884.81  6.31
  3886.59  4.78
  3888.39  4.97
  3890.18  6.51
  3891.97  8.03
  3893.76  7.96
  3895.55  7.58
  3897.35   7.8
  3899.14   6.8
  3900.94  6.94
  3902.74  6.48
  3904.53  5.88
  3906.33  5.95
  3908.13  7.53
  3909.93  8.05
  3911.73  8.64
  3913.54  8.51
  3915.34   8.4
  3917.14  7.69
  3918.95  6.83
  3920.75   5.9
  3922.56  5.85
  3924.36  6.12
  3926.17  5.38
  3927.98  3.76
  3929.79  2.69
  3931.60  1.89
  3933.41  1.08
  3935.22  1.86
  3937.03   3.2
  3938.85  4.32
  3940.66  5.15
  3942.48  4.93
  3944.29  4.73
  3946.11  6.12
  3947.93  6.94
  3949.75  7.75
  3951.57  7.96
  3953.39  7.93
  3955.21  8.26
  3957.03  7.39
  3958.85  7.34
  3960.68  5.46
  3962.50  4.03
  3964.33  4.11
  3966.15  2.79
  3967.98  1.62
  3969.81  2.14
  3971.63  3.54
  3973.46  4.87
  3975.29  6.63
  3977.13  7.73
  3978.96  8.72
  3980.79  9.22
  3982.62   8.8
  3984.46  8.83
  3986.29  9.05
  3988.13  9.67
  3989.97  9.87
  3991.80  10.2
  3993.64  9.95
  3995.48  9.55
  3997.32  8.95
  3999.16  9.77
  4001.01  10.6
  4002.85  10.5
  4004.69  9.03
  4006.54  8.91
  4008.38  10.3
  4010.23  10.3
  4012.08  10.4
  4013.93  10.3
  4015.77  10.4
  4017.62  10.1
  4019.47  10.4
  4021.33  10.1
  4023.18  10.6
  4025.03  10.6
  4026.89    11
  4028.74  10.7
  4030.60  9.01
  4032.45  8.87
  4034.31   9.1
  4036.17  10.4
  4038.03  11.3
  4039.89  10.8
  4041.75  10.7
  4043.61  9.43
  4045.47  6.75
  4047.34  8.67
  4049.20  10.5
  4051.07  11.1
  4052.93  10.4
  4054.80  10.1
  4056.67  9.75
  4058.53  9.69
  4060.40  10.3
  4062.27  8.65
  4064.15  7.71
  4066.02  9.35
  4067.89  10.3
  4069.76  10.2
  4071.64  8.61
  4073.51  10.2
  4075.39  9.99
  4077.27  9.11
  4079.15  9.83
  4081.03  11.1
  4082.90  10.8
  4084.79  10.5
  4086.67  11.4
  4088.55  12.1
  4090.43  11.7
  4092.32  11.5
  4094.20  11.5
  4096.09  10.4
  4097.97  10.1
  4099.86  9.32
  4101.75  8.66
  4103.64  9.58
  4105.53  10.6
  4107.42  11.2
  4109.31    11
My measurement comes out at 1.79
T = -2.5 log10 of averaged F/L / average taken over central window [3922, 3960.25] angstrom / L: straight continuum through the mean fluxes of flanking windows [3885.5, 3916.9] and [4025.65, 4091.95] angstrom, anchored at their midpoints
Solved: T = 0.44 mag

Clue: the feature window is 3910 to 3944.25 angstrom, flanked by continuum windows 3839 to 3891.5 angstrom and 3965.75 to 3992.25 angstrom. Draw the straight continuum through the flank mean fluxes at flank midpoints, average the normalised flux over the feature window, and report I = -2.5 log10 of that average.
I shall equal 0.28 mag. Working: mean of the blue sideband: 6.39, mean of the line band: 5.18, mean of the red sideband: 6.94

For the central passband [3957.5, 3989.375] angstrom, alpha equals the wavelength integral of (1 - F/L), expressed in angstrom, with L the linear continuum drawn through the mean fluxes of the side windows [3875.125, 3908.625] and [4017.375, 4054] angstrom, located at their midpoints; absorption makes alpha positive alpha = 9.0 angstrom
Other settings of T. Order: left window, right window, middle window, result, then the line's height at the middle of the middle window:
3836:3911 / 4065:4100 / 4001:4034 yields -0.10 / 9.21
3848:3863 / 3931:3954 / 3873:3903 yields -0.19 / 5.69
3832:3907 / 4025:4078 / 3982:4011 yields -0.11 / 8.7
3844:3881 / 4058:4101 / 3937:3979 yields 0.42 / 8.21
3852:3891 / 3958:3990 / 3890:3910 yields -0.13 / 6.31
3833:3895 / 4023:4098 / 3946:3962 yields 0.11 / 7.99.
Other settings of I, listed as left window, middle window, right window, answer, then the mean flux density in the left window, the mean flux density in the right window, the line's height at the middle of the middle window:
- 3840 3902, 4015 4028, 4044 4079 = -0.17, 6.62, 9.53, 8.92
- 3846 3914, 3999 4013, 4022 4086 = -0.11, 6.77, 9.89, 9.03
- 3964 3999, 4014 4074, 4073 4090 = -0.06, 7.29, 10.6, 9.36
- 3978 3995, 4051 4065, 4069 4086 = 0.03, 9.37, 10.1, 9.91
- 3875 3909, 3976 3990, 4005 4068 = -0.02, 6.7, 9.9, 8.71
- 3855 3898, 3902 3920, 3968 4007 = -0.05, 6.51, 8.25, 7.05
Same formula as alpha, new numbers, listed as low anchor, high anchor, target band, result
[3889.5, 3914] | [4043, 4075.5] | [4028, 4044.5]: -1.5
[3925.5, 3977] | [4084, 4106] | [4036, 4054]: -2.9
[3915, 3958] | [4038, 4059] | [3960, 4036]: -4.6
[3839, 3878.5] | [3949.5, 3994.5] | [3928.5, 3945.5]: 8.6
